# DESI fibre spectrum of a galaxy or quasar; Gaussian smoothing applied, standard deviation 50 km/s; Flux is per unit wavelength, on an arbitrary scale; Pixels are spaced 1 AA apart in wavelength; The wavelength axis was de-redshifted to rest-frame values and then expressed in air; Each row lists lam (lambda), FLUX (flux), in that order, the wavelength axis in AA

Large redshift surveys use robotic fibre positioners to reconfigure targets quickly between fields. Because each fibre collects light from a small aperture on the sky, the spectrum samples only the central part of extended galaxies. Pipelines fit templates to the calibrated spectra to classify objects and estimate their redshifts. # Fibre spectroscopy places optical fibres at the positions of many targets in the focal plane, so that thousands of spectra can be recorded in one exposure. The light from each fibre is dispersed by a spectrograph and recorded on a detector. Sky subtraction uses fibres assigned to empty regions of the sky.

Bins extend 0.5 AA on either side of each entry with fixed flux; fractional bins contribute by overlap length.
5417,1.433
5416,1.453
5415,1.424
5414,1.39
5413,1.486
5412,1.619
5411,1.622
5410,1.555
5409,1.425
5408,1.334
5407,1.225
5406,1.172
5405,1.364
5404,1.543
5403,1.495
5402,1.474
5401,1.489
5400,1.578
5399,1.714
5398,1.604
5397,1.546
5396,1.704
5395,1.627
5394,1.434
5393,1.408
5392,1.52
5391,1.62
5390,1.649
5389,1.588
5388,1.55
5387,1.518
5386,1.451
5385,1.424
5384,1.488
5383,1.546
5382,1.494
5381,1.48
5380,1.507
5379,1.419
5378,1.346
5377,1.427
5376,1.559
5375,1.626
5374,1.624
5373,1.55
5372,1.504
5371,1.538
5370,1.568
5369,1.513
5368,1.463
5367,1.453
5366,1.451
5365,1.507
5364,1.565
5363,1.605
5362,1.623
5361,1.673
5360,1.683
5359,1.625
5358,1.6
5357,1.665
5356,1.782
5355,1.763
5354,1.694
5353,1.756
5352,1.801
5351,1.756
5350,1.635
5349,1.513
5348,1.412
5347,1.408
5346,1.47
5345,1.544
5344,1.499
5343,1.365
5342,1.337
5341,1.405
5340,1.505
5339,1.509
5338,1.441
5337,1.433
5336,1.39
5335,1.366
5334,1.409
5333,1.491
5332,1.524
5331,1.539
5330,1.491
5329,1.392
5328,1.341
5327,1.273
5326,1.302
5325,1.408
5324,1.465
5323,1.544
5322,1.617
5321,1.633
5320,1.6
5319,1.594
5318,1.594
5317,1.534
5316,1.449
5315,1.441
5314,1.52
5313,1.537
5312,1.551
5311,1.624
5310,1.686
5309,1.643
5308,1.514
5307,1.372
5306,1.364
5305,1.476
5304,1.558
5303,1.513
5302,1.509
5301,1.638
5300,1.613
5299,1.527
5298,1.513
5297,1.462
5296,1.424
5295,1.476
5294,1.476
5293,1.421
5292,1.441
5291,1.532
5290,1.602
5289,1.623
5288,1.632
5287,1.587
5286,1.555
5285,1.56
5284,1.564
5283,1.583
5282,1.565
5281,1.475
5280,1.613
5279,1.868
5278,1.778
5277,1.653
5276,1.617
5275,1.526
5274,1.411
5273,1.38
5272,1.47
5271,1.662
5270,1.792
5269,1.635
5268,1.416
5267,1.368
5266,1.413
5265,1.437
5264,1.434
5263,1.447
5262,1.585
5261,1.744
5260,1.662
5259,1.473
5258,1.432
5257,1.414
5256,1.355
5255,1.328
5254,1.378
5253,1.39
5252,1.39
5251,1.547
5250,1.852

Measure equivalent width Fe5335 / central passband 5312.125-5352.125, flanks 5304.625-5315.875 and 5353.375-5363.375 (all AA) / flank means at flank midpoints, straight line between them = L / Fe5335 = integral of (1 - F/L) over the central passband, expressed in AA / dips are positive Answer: 2.6 AA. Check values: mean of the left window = 1.52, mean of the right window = 1.67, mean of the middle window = 1.48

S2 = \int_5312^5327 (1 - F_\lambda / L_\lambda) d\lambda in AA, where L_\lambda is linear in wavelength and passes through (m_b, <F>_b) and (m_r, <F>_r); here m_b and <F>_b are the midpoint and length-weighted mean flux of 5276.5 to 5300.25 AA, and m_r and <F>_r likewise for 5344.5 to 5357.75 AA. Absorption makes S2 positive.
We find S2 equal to 0.8 AA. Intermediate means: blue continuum 1.56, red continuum 1.63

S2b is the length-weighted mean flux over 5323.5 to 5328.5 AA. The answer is 1.36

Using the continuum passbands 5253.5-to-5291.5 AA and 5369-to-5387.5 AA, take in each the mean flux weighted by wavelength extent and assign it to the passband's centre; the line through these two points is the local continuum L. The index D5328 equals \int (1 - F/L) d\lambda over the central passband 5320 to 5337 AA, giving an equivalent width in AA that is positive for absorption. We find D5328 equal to 0.8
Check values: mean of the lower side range 1.54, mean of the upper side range 1.5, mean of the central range 1.45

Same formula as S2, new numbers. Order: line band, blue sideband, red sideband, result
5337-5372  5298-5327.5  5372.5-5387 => -1.26 AA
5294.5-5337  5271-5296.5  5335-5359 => 1.51 AA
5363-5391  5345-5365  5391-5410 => 0.79 AA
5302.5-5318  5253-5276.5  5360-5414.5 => -0.22 AA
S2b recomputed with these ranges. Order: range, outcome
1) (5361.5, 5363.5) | 1.61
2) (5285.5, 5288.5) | 1.59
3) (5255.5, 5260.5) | 1.47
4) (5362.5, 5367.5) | 1.52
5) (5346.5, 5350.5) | 1.49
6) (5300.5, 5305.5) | 1.54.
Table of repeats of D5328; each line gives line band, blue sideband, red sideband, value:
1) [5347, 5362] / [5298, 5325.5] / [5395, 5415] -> -1.40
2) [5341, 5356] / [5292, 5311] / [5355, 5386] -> -0.34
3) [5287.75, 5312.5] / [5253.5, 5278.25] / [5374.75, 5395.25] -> -0.29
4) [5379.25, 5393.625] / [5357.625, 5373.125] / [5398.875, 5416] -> -0.06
